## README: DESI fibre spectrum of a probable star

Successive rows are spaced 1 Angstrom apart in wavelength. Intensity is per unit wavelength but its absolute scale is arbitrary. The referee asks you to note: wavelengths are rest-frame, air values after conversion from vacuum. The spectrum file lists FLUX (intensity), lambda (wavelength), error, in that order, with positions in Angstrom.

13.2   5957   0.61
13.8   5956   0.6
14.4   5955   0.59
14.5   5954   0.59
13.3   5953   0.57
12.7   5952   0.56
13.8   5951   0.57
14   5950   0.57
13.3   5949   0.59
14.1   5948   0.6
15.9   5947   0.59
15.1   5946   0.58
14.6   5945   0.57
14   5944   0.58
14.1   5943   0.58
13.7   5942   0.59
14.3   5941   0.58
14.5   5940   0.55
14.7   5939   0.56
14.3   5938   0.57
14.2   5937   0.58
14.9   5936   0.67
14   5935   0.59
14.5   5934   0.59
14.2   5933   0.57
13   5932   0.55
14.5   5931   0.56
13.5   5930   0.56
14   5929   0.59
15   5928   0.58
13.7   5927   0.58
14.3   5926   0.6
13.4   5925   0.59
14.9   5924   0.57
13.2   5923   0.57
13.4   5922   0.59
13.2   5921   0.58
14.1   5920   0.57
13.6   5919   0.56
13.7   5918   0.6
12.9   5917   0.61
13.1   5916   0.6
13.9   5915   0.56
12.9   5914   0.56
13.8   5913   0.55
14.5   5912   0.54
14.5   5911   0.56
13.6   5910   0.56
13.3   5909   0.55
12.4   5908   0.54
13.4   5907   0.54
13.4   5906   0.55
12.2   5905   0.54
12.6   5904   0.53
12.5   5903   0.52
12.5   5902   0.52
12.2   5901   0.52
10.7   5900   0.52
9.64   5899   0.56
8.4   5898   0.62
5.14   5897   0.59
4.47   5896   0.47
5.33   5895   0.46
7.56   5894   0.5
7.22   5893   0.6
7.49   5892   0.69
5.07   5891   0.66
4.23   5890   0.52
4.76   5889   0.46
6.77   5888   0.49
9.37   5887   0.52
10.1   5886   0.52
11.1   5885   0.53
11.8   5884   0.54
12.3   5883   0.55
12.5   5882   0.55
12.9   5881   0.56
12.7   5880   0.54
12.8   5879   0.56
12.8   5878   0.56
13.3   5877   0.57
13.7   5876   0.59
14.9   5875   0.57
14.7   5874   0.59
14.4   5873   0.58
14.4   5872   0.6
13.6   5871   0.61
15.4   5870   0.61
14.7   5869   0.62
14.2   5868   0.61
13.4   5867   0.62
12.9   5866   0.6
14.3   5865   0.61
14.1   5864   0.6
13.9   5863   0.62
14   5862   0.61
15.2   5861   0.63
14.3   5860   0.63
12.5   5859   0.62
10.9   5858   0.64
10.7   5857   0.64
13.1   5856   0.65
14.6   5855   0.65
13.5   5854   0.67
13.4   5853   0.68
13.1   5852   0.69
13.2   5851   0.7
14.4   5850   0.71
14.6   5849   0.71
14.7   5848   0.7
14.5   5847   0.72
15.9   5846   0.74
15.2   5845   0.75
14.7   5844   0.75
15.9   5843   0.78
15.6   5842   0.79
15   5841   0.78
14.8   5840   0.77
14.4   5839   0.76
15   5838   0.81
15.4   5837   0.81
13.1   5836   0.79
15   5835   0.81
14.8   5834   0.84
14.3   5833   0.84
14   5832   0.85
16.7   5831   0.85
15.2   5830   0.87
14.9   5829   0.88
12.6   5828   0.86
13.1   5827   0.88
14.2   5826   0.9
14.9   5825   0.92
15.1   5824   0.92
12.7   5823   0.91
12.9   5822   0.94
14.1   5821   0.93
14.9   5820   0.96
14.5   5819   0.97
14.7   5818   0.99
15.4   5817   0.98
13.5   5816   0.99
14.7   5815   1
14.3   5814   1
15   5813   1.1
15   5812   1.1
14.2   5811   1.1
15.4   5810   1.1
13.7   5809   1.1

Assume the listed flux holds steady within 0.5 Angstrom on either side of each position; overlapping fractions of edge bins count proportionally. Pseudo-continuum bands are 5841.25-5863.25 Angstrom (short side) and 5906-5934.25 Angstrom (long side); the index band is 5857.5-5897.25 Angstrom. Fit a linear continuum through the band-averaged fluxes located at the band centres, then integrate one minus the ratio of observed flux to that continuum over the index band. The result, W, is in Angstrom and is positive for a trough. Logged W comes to 7.1 Angstrom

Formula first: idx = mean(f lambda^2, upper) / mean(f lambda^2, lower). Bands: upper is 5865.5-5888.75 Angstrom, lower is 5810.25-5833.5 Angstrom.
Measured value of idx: 0.9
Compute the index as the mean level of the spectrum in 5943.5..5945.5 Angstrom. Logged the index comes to 14.3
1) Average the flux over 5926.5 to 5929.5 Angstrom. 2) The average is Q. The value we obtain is 14.2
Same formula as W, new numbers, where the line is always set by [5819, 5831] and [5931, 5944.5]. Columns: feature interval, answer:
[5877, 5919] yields 9.87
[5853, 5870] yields 0.74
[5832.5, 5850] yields -0.84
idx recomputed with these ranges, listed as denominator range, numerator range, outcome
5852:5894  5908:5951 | 1.18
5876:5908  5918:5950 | 1.43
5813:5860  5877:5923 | 0.80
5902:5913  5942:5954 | 1.08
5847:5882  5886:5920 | 0.78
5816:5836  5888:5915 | 0.73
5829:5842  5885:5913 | 0.68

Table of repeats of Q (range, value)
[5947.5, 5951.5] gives 13.8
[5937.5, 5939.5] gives 14.5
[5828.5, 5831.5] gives 15.6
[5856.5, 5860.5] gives 12.1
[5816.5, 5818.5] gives 15.1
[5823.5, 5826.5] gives 14.7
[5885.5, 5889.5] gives 7.75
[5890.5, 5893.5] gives 6.59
